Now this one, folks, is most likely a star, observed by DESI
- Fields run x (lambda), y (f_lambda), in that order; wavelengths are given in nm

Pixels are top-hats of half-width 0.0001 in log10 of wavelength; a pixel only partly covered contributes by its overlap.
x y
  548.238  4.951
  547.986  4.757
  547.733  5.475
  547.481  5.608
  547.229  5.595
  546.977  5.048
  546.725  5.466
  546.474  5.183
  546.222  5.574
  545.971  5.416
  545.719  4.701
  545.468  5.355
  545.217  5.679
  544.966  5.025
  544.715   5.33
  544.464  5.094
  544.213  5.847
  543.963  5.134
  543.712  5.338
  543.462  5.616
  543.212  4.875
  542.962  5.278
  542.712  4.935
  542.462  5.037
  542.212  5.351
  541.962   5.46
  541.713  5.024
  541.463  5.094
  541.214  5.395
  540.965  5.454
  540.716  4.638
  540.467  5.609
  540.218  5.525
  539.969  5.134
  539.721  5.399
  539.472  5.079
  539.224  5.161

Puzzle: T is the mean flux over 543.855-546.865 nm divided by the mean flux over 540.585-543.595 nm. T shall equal 1.03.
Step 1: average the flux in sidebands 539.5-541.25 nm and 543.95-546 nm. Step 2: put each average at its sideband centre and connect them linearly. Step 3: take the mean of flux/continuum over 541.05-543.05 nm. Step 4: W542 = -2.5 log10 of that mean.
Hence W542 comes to 0.02 mag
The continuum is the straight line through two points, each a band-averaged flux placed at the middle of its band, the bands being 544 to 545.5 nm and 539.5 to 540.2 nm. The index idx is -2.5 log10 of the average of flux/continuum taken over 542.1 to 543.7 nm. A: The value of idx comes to 0.03 mag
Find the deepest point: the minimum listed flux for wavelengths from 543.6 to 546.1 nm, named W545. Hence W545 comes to 4.701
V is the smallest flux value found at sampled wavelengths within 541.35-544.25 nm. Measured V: 4.875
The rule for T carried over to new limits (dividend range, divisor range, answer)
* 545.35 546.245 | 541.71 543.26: 1.01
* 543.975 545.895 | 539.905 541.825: 1.01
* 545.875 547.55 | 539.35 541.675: 1.03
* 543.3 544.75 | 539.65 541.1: 1.02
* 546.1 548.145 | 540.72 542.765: 1.03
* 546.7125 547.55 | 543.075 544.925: 1.02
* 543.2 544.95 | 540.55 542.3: 1.02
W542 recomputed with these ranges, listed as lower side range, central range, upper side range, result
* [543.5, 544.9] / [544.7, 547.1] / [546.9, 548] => 0.02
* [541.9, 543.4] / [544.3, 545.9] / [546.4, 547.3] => 0.01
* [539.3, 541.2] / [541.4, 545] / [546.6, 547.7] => 0.02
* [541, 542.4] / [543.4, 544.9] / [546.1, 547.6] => -0.01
